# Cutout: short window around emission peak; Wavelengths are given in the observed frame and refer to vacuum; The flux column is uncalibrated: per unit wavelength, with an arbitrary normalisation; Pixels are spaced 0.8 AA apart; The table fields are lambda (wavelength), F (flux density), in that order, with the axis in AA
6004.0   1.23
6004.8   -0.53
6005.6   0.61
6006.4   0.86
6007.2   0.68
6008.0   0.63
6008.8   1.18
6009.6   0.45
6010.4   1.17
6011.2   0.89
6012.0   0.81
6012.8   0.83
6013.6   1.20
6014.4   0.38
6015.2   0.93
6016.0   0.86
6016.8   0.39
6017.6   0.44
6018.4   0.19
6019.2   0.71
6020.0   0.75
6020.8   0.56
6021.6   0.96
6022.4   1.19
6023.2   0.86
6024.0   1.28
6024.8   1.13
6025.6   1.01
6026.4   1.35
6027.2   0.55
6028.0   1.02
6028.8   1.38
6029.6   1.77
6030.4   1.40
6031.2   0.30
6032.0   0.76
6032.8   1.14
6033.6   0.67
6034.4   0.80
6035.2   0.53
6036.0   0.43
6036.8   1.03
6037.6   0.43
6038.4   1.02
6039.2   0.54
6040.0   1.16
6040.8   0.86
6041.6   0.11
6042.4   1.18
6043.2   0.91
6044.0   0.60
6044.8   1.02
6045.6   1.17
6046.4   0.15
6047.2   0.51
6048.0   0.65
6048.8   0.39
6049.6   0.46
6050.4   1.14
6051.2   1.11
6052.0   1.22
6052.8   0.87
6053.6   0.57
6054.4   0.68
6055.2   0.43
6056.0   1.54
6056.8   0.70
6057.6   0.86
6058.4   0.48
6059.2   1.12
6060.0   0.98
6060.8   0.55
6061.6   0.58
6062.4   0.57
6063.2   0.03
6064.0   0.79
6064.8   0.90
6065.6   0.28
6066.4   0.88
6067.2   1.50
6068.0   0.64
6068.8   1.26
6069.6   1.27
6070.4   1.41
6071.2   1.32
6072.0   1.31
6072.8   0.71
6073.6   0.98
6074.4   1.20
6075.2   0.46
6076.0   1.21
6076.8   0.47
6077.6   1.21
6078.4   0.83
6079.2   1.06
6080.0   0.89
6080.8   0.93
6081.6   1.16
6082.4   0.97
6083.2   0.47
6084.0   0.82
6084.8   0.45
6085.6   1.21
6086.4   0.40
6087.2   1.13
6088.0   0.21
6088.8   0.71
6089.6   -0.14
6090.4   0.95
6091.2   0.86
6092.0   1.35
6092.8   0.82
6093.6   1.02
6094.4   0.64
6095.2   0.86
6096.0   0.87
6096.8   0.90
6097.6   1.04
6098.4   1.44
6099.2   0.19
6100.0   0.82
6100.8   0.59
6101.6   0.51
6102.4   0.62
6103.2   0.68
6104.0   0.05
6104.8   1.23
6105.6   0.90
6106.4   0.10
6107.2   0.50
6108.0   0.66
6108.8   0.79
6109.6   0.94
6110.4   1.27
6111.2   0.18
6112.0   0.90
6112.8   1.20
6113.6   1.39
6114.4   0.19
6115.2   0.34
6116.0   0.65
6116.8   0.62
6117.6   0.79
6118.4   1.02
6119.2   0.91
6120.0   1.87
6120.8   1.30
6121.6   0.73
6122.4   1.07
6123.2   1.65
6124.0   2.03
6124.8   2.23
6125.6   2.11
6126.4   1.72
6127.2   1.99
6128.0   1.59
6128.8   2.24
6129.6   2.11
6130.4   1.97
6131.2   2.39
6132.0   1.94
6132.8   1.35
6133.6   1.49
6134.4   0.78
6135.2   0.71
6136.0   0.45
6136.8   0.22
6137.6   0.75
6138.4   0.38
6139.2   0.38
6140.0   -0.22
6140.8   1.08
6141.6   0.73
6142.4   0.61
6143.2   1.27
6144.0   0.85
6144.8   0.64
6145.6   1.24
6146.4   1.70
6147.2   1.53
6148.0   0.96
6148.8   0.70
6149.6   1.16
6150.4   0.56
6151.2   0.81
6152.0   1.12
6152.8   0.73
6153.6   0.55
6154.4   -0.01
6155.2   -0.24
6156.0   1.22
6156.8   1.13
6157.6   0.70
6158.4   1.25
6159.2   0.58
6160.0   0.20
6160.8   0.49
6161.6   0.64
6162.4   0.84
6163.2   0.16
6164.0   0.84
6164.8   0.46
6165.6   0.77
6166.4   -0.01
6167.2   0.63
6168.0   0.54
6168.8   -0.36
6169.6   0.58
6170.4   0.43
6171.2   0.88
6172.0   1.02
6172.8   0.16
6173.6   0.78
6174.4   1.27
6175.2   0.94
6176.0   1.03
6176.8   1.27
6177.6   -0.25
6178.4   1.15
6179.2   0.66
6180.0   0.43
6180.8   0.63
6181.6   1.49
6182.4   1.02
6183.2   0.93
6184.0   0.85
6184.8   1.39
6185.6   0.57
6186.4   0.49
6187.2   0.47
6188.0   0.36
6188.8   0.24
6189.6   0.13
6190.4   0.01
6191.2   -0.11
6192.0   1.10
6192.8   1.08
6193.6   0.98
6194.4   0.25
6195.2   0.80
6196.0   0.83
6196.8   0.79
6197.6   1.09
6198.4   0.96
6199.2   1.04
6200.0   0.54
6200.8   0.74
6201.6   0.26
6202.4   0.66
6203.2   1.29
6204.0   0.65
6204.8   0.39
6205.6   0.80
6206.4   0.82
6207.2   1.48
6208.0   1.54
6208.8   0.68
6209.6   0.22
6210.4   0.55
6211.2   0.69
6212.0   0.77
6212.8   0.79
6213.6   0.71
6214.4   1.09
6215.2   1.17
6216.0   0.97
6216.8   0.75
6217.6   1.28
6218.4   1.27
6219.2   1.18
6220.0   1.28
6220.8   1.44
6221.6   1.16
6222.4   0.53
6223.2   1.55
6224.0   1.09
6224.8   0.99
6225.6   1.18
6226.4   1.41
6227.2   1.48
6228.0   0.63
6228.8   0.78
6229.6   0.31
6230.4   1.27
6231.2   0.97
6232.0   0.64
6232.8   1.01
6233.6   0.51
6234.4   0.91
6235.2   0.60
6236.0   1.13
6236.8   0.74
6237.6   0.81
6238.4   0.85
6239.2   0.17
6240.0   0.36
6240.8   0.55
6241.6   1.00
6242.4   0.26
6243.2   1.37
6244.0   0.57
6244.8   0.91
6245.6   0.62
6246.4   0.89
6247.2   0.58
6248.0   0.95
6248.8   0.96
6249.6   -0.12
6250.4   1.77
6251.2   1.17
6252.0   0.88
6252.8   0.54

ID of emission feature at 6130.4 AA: [O II]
